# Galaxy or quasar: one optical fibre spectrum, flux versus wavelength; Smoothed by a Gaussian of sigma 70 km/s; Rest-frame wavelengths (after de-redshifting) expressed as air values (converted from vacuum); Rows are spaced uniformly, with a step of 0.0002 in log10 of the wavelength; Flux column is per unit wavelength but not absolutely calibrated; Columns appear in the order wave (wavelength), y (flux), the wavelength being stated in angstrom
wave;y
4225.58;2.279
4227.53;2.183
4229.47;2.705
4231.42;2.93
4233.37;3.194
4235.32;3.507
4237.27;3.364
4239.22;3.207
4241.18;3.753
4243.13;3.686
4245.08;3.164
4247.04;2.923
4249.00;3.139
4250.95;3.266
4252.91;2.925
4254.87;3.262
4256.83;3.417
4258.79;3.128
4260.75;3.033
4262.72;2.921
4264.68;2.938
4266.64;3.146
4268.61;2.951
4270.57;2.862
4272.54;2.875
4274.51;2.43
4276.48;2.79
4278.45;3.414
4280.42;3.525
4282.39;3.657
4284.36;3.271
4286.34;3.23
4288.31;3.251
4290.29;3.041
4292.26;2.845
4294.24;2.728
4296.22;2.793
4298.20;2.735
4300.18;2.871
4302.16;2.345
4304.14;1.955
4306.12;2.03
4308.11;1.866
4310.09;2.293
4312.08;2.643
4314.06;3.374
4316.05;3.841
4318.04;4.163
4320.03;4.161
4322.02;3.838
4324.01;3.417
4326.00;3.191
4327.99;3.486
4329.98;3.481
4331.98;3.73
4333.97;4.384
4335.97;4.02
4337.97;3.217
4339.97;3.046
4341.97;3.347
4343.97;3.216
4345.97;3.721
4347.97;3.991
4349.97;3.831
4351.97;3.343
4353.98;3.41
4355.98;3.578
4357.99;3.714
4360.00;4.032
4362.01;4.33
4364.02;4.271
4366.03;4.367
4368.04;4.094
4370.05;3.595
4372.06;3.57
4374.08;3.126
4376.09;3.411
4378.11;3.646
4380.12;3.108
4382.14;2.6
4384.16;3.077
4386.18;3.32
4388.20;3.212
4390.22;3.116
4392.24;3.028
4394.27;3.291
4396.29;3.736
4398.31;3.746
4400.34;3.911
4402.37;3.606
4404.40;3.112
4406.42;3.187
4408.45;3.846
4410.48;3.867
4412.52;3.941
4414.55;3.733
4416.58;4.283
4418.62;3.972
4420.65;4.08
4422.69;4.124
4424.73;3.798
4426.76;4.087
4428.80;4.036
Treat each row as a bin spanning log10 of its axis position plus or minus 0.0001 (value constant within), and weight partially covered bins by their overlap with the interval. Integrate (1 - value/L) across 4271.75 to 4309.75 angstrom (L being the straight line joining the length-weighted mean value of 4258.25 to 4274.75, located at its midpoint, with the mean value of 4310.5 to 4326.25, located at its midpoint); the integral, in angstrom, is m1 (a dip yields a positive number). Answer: 4.6 angstrom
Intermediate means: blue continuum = 2.94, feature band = 2.81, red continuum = 3.55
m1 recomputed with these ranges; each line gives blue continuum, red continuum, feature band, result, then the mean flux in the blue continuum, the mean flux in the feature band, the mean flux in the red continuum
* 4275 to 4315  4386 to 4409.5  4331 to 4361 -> -4.9 angstrom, 2.83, 3.64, 3.43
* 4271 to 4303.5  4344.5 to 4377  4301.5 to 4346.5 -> 1.7 angstrom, 2.97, 3.25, 3.77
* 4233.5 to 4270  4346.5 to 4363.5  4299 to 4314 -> 4.9 angstrom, 3.2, 2.36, 3.79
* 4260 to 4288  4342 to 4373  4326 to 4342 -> 0.1 angstrom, 3.08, 3.58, 3.79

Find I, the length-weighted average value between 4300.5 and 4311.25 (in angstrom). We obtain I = 2.15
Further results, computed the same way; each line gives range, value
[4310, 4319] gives 3.36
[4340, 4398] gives 3.53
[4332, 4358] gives 3.6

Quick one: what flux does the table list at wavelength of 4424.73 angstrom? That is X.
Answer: 3.798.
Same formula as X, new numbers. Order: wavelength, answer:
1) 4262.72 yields 2.921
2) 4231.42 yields 2.93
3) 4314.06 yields 3.374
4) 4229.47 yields 2.705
